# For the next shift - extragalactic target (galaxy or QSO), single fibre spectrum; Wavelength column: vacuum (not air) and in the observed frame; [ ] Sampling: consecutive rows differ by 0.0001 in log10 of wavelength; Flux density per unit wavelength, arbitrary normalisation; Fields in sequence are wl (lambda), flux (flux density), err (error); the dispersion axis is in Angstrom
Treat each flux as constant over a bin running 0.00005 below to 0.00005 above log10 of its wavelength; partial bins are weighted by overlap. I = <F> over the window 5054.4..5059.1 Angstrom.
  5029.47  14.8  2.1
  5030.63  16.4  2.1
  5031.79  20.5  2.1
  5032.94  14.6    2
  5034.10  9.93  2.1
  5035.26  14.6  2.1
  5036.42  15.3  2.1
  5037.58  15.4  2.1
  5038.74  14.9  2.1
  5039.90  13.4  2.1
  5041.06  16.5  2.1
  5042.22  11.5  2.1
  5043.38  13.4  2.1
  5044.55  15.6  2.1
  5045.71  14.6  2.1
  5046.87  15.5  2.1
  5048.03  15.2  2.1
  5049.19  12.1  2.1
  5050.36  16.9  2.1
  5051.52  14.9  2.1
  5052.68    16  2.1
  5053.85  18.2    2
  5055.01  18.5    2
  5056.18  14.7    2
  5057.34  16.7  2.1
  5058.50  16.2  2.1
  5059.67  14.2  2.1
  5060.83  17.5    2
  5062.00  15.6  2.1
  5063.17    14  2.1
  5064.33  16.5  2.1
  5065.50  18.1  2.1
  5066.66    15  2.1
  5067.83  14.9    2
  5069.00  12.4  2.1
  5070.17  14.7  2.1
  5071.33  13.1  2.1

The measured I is 16.5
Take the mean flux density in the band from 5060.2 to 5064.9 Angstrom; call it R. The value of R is 15.9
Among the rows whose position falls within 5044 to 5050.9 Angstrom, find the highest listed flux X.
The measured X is 16.9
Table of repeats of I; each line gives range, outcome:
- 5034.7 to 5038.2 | 15.1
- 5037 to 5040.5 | 14.6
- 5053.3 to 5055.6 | 18.3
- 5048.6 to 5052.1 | 14.6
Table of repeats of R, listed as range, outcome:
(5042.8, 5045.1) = 14.4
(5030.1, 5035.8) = 15.2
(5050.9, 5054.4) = 16.4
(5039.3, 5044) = 13.7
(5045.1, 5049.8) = 14.4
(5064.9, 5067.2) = 16.6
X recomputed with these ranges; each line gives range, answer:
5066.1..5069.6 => 15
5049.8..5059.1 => 18.5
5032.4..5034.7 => 14.6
